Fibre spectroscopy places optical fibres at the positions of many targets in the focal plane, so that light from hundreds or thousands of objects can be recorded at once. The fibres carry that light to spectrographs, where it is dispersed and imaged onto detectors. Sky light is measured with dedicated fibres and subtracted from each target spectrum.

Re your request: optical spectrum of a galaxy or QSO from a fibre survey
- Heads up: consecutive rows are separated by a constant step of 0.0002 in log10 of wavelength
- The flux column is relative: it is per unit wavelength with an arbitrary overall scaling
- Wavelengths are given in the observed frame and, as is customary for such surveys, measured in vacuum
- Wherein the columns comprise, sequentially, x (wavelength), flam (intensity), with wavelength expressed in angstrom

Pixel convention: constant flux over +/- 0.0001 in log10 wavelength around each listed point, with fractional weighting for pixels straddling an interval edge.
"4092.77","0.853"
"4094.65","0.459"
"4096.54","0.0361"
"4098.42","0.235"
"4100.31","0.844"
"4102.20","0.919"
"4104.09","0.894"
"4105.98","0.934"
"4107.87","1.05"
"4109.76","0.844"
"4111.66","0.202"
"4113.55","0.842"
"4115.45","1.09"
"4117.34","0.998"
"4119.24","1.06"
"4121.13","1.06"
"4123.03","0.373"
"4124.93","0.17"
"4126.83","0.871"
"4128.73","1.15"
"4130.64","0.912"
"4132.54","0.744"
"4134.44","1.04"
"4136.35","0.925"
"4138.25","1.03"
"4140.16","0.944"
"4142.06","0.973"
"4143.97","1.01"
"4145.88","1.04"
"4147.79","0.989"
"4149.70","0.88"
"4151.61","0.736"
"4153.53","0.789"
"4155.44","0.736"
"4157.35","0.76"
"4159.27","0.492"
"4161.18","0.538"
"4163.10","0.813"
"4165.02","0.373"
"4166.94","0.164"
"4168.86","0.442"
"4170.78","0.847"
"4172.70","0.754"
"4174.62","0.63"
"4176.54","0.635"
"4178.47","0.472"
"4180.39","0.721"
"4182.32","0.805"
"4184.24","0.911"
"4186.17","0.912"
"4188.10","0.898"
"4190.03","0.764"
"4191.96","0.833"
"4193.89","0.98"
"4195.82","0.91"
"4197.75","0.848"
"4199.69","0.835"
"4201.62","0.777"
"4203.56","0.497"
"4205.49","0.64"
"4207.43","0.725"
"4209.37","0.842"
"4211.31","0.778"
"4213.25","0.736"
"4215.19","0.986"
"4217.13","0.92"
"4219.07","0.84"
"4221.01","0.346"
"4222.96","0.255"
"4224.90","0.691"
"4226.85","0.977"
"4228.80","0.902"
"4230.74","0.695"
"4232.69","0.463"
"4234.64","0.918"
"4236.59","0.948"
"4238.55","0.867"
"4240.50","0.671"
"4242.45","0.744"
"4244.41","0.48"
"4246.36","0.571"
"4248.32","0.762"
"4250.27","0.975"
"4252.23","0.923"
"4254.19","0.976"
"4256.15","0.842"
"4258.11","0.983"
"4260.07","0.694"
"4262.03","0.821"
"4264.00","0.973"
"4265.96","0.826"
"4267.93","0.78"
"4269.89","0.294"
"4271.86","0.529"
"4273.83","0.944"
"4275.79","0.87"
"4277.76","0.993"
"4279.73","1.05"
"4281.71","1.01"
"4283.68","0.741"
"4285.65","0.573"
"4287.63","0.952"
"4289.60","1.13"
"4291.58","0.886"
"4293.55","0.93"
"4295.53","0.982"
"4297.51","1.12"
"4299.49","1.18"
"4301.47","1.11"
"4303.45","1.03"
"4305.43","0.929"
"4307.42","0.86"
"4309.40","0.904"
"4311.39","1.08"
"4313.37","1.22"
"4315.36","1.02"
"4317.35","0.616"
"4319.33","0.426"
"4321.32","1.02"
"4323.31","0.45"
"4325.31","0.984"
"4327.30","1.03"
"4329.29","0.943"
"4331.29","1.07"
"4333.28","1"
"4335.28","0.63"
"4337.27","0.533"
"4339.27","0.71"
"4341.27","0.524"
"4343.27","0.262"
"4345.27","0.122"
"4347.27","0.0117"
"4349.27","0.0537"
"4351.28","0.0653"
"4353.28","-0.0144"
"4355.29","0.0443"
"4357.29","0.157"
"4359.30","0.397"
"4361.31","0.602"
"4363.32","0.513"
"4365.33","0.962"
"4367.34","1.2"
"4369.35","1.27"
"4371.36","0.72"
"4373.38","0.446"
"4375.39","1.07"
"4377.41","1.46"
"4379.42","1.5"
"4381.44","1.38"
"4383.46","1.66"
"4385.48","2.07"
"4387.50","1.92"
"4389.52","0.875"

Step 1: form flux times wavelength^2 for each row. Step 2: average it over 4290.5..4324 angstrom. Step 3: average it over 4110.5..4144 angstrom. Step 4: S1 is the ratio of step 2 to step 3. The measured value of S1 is 1.2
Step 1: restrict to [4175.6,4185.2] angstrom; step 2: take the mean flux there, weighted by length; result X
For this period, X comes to 0.709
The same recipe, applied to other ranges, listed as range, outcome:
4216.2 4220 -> 0.881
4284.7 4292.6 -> 0.887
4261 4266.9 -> 0.872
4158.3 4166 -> 0.553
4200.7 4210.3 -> 0.695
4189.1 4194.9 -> 0.86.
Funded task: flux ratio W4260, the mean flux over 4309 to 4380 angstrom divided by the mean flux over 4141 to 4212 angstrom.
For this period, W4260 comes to 0.92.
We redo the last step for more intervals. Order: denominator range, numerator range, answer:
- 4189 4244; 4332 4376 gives 0.67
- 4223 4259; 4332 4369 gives 0.58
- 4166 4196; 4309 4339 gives 1.18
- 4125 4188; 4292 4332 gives 1.22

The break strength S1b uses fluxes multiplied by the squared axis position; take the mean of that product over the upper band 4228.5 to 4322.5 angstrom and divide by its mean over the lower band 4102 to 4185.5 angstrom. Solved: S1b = 1.17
